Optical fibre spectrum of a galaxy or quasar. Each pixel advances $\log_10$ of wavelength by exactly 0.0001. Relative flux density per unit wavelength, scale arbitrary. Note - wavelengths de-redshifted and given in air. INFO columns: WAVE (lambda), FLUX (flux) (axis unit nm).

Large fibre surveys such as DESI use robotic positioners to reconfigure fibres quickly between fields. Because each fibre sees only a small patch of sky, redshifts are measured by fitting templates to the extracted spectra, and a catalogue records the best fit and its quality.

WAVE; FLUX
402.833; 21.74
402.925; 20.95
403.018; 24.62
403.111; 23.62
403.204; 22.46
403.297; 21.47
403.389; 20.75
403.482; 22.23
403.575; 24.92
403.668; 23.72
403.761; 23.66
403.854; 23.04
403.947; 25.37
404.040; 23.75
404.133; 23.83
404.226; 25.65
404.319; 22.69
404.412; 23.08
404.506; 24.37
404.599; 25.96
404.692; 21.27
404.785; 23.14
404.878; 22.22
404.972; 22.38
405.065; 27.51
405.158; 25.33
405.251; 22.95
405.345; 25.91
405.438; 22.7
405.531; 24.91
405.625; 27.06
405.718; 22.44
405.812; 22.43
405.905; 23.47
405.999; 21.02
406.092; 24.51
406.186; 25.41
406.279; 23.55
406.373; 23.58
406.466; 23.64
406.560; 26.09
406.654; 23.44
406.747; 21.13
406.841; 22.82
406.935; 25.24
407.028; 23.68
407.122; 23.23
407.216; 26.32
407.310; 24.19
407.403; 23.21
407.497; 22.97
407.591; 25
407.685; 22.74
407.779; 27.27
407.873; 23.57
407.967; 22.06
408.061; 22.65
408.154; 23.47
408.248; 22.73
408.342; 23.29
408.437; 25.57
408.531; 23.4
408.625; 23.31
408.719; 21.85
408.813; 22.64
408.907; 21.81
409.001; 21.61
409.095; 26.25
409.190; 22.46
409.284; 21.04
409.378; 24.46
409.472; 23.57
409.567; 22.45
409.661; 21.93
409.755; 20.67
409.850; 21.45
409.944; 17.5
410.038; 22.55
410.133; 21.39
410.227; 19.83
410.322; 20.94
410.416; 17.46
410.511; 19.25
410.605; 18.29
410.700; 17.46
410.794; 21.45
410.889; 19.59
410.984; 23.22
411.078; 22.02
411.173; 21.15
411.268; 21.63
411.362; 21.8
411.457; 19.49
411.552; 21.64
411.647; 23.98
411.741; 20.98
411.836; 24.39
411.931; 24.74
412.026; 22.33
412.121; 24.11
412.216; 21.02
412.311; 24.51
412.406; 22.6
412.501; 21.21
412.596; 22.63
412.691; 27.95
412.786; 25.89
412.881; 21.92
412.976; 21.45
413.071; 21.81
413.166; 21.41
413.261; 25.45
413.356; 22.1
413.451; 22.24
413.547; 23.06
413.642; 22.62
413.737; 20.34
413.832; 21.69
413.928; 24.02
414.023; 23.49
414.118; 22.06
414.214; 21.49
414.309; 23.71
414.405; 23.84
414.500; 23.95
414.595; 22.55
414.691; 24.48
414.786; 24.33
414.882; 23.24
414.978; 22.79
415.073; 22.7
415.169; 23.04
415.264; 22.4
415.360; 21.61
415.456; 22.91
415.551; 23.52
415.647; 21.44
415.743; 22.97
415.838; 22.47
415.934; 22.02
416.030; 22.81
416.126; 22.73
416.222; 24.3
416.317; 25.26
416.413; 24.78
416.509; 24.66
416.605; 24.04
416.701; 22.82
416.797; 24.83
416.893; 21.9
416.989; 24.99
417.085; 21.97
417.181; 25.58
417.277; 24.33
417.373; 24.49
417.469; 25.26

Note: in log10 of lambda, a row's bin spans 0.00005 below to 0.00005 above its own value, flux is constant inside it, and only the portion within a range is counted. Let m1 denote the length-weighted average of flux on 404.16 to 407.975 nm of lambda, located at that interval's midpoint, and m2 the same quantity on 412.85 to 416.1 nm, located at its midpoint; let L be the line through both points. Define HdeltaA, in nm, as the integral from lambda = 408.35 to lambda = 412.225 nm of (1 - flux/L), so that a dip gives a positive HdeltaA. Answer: 0.25 nm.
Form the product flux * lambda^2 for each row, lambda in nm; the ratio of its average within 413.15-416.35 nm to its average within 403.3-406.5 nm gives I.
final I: 1.01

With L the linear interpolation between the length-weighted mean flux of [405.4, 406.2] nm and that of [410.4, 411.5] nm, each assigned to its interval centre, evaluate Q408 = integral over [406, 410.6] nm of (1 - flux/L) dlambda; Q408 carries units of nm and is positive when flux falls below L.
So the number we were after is -0.16 nm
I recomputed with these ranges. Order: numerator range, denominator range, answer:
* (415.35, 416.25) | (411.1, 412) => 1.04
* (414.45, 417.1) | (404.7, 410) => 1.04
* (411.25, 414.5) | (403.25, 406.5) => 1.00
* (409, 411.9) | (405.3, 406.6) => 0.91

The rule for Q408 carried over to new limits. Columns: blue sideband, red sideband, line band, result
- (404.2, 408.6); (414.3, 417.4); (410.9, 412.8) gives 0.069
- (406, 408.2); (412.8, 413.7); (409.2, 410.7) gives 0.160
